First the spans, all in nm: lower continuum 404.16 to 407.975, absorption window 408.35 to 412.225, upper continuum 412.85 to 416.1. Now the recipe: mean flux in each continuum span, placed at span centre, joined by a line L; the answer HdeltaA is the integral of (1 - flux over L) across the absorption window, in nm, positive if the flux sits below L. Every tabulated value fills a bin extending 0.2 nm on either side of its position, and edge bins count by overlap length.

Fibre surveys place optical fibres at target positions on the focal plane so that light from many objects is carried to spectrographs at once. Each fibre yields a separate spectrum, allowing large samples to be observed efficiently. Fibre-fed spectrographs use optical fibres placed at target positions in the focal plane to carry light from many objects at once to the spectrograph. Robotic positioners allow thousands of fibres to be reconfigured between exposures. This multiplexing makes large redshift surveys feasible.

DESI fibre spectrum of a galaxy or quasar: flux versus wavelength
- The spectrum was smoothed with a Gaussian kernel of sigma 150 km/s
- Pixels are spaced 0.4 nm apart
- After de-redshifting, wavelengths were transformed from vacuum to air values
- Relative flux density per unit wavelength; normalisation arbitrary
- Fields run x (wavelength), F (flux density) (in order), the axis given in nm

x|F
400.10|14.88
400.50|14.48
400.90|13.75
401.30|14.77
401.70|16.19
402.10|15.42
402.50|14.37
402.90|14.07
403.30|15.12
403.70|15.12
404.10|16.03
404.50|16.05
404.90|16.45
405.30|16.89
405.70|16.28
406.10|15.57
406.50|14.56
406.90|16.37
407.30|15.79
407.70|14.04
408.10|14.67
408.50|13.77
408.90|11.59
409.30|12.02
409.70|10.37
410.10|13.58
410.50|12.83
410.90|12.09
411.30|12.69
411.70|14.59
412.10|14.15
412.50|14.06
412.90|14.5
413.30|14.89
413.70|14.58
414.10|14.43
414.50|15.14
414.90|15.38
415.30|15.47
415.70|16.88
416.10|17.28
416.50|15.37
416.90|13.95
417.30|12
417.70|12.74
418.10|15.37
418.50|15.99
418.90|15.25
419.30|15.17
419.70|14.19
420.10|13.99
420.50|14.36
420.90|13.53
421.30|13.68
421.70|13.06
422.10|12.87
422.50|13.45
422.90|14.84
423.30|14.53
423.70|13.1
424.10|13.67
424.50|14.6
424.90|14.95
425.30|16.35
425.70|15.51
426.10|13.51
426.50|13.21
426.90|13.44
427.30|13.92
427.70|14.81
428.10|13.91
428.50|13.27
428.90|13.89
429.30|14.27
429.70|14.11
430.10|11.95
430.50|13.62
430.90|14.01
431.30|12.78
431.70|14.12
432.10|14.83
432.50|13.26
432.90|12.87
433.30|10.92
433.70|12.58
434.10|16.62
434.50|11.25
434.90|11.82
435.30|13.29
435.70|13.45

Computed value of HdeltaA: 0.70 nm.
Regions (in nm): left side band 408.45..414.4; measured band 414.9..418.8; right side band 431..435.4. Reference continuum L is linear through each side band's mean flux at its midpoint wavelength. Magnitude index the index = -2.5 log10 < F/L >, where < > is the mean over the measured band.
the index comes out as -0.132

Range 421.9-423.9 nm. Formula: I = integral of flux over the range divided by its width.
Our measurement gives 13.8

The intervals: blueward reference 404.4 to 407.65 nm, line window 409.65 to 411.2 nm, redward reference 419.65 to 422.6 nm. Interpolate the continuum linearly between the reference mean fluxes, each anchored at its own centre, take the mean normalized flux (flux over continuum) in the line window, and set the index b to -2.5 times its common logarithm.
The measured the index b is 0.22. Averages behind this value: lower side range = 15.9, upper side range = 13.6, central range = 12.4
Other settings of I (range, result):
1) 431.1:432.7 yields 13.7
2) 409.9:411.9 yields 13.2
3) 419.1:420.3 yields 14.5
